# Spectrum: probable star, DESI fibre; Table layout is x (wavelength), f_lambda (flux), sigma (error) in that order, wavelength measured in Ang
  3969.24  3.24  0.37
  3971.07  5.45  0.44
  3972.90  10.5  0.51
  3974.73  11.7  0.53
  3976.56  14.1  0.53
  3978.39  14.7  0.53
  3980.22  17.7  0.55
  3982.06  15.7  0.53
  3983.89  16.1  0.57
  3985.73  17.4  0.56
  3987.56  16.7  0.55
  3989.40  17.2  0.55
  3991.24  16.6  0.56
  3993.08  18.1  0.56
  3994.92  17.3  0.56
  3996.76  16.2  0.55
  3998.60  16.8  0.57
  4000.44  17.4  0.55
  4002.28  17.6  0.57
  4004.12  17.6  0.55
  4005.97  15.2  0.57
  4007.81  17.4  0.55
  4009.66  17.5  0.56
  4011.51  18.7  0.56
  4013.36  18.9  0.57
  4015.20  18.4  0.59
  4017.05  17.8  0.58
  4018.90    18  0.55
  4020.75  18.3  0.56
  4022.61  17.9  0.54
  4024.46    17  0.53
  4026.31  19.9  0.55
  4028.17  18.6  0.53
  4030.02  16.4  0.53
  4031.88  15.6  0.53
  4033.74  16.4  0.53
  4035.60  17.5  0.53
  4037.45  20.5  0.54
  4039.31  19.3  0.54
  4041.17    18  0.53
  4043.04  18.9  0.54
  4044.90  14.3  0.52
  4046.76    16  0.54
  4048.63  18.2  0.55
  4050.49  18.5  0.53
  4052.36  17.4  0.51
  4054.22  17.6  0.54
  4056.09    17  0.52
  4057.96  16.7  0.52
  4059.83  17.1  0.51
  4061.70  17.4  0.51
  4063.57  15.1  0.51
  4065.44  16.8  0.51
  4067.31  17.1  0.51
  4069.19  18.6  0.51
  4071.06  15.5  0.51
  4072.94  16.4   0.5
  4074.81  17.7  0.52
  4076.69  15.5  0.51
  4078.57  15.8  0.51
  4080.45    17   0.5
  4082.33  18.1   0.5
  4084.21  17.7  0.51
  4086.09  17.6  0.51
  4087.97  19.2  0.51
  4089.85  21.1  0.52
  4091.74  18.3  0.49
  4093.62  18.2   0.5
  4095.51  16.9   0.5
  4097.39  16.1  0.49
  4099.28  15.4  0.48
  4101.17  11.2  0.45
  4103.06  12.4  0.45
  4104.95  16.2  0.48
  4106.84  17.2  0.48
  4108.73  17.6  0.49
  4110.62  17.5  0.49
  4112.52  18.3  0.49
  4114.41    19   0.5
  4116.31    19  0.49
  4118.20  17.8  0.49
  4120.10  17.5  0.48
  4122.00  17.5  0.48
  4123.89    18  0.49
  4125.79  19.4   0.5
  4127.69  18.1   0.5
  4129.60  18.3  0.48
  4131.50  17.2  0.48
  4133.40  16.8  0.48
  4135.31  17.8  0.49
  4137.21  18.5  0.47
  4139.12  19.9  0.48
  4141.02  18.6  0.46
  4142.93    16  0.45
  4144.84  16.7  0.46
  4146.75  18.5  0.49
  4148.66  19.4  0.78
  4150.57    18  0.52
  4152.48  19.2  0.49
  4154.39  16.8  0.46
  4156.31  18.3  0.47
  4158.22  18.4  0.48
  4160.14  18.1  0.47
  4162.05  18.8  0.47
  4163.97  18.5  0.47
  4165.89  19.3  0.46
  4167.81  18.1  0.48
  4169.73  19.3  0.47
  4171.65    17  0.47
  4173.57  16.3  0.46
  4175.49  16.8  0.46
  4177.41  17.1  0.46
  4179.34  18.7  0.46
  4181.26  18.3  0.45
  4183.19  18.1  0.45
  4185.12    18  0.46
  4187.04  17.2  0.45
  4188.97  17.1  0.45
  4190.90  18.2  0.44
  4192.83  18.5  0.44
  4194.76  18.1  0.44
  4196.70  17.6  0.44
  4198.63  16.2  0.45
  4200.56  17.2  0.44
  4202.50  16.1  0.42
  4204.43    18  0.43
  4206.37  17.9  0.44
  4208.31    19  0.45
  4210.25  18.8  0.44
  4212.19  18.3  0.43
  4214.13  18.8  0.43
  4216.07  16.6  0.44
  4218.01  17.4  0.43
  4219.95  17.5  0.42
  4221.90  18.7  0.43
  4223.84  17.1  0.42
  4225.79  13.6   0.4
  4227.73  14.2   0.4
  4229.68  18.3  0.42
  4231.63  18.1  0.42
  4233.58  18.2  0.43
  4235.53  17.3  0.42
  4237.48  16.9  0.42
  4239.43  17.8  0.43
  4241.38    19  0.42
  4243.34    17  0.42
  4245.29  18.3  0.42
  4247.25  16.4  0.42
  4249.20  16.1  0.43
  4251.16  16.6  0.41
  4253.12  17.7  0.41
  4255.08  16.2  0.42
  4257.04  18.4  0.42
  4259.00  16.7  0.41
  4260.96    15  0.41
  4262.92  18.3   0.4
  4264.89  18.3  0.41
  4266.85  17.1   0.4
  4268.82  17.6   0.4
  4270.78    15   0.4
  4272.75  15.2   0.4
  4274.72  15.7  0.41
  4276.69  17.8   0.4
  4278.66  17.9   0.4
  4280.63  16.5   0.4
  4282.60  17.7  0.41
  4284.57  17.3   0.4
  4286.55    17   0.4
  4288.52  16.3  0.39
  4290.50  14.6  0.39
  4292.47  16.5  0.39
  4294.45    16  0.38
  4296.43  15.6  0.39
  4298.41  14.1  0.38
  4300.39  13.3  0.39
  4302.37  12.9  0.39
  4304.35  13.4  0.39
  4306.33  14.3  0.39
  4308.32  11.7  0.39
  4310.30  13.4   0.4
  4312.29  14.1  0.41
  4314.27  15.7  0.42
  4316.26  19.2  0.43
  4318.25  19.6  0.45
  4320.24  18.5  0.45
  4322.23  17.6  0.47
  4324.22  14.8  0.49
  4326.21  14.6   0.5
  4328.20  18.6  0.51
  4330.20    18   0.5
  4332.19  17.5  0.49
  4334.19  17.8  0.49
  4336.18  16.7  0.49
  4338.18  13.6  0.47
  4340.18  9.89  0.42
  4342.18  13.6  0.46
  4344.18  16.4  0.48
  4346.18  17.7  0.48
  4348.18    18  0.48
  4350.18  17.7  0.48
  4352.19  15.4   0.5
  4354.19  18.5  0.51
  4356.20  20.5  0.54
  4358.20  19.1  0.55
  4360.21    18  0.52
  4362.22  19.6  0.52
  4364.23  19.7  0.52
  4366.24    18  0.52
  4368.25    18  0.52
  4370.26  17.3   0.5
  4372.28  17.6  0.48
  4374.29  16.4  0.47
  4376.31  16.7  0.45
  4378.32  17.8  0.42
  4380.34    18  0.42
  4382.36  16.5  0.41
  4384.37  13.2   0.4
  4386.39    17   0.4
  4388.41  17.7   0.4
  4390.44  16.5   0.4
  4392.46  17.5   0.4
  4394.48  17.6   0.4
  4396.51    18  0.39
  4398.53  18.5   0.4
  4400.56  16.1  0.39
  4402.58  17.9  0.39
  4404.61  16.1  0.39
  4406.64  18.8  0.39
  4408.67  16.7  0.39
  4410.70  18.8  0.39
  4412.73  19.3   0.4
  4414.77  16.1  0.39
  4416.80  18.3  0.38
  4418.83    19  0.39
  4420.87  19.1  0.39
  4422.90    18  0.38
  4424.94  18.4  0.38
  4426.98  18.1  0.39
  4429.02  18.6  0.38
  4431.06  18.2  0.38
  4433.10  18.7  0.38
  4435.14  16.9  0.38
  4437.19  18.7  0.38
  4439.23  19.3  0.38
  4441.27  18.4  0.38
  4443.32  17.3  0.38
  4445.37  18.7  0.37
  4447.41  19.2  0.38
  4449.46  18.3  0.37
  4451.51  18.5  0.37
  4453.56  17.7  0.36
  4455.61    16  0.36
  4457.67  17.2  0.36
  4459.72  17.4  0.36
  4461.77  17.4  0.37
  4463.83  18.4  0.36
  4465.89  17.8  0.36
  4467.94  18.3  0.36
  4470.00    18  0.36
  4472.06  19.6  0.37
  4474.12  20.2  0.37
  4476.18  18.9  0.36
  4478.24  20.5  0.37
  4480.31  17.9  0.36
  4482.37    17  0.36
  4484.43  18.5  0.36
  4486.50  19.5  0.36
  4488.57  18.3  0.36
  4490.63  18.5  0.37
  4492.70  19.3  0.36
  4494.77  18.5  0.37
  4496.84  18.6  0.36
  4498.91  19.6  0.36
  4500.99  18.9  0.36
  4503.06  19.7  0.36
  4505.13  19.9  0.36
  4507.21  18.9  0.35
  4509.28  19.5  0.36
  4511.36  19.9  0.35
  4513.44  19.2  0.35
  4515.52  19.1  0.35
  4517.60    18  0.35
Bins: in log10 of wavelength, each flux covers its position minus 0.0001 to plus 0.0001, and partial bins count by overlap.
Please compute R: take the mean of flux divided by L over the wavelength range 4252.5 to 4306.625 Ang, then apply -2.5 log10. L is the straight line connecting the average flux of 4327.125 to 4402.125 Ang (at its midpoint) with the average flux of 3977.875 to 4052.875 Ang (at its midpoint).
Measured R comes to 0.07 mag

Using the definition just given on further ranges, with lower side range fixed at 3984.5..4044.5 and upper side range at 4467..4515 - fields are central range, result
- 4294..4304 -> 0.28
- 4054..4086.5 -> 0.06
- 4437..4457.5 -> 0.04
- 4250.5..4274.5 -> 0.10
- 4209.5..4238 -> 0.06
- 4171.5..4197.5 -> 0.03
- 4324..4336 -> 0.09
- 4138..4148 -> 0.00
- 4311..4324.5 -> 0.09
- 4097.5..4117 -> 0.10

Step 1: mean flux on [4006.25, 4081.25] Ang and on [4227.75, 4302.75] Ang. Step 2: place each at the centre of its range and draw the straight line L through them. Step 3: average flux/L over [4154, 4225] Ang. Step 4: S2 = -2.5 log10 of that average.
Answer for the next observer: -0.06 mag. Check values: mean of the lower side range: 17.4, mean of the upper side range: 16.7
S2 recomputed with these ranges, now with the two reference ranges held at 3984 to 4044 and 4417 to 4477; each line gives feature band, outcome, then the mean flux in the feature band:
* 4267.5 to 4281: 0.093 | 16.5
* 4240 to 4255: 0.046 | 17.2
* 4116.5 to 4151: -0.013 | 18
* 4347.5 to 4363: -0.011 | 18.3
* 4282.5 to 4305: 0.178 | 15.3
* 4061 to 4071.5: 0.058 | 16.8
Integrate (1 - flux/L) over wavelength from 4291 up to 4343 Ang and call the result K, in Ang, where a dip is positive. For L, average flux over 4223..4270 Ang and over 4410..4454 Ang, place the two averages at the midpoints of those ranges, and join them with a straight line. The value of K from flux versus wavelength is 6.3 Ang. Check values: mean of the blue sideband 17.1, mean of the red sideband 18.4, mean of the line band 15.4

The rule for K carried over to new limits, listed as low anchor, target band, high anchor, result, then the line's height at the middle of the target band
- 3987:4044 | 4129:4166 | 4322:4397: -1.50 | 17.4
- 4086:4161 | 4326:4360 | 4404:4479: 2.45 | 18.1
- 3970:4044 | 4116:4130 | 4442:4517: -0.77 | 17.2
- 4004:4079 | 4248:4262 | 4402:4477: 0.89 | 17.8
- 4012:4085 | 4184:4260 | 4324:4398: -0.89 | 17.2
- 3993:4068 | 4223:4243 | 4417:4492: 0.94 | 17.9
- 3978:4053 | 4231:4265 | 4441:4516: 1.33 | 18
